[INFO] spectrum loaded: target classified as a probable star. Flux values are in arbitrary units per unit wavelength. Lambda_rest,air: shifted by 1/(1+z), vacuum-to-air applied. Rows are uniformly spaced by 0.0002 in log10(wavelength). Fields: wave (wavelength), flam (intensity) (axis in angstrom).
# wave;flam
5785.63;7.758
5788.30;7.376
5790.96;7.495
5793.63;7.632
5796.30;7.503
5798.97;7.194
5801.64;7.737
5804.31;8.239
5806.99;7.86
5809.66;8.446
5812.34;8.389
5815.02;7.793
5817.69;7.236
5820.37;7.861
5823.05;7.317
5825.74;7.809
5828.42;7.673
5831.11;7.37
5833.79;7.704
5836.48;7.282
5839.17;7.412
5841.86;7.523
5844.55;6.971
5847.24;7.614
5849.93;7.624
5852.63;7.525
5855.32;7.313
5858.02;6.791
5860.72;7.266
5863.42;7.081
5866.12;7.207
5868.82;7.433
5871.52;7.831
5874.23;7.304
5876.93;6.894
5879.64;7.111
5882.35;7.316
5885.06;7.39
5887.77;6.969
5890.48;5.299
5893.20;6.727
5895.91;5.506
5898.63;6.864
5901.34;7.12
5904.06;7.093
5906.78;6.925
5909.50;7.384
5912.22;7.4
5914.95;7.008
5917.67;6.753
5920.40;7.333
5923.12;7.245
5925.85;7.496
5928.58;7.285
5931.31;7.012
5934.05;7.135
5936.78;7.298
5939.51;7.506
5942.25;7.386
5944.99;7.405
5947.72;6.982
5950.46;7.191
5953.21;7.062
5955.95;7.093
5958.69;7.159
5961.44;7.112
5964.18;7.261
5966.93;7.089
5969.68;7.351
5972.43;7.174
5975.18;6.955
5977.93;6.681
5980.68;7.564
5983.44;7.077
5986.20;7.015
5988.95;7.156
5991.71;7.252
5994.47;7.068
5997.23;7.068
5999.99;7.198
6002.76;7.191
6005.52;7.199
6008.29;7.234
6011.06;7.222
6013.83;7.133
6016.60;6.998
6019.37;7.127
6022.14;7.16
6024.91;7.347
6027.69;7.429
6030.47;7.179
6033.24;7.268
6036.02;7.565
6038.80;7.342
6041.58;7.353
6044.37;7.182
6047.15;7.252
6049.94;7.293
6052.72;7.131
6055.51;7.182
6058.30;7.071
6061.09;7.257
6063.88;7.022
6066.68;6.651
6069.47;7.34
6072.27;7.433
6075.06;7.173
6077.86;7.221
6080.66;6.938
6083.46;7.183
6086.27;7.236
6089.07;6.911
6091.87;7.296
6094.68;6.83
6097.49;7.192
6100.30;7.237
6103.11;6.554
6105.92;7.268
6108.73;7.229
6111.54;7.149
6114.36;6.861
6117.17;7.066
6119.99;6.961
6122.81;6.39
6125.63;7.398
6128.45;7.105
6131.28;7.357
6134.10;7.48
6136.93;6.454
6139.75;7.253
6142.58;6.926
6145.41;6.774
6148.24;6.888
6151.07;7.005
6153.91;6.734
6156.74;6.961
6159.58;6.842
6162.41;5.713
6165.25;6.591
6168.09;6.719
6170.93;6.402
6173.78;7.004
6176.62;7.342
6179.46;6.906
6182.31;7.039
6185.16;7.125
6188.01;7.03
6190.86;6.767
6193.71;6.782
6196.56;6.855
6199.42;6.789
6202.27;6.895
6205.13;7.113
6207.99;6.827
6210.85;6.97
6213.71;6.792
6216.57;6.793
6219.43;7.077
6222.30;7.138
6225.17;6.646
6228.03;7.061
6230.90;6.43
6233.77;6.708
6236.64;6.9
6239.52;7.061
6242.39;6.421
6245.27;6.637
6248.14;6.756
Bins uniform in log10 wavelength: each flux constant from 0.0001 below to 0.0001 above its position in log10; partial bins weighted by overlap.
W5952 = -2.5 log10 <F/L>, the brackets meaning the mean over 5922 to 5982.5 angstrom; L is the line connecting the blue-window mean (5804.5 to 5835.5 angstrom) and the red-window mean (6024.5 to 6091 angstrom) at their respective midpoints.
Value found 0.04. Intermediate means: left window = 7.78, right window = 7.2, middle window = 7.2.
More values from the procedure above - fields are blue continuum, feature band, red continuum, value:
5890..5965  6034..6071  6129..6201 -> -0.04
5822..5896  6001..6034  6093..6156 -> -0.02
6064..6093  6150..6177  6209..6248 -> 0.04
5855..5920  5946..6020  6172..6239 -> -0.03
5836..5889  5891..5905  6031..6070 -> 0.11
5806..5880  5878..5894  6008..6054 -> 0.10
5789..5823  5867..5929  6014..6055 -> 0.08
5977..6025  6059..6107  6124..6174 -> -0.02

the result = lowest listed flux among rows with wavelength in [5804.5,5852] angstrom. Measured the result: 6.971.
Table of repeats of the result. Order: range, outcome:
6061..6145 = 6.39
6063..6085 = 6.651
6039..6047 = 7.182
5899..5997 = 6.681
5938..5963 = 6.982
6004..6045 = 6.998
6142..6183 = 5.713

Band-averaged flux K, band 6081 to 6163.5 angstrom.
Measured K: 6.98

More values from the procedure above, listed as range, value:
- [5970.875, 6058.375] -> 7.19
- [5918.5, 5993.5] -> 7.19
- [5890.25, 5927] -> 6.91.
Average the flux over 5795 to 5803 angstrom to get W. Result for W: 7.48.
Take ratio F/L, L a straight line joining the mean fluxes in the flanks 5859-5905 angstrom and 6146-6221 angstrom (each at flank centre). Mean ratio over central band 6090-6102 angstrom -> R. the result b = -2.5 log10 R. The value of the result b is -0.04 mag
